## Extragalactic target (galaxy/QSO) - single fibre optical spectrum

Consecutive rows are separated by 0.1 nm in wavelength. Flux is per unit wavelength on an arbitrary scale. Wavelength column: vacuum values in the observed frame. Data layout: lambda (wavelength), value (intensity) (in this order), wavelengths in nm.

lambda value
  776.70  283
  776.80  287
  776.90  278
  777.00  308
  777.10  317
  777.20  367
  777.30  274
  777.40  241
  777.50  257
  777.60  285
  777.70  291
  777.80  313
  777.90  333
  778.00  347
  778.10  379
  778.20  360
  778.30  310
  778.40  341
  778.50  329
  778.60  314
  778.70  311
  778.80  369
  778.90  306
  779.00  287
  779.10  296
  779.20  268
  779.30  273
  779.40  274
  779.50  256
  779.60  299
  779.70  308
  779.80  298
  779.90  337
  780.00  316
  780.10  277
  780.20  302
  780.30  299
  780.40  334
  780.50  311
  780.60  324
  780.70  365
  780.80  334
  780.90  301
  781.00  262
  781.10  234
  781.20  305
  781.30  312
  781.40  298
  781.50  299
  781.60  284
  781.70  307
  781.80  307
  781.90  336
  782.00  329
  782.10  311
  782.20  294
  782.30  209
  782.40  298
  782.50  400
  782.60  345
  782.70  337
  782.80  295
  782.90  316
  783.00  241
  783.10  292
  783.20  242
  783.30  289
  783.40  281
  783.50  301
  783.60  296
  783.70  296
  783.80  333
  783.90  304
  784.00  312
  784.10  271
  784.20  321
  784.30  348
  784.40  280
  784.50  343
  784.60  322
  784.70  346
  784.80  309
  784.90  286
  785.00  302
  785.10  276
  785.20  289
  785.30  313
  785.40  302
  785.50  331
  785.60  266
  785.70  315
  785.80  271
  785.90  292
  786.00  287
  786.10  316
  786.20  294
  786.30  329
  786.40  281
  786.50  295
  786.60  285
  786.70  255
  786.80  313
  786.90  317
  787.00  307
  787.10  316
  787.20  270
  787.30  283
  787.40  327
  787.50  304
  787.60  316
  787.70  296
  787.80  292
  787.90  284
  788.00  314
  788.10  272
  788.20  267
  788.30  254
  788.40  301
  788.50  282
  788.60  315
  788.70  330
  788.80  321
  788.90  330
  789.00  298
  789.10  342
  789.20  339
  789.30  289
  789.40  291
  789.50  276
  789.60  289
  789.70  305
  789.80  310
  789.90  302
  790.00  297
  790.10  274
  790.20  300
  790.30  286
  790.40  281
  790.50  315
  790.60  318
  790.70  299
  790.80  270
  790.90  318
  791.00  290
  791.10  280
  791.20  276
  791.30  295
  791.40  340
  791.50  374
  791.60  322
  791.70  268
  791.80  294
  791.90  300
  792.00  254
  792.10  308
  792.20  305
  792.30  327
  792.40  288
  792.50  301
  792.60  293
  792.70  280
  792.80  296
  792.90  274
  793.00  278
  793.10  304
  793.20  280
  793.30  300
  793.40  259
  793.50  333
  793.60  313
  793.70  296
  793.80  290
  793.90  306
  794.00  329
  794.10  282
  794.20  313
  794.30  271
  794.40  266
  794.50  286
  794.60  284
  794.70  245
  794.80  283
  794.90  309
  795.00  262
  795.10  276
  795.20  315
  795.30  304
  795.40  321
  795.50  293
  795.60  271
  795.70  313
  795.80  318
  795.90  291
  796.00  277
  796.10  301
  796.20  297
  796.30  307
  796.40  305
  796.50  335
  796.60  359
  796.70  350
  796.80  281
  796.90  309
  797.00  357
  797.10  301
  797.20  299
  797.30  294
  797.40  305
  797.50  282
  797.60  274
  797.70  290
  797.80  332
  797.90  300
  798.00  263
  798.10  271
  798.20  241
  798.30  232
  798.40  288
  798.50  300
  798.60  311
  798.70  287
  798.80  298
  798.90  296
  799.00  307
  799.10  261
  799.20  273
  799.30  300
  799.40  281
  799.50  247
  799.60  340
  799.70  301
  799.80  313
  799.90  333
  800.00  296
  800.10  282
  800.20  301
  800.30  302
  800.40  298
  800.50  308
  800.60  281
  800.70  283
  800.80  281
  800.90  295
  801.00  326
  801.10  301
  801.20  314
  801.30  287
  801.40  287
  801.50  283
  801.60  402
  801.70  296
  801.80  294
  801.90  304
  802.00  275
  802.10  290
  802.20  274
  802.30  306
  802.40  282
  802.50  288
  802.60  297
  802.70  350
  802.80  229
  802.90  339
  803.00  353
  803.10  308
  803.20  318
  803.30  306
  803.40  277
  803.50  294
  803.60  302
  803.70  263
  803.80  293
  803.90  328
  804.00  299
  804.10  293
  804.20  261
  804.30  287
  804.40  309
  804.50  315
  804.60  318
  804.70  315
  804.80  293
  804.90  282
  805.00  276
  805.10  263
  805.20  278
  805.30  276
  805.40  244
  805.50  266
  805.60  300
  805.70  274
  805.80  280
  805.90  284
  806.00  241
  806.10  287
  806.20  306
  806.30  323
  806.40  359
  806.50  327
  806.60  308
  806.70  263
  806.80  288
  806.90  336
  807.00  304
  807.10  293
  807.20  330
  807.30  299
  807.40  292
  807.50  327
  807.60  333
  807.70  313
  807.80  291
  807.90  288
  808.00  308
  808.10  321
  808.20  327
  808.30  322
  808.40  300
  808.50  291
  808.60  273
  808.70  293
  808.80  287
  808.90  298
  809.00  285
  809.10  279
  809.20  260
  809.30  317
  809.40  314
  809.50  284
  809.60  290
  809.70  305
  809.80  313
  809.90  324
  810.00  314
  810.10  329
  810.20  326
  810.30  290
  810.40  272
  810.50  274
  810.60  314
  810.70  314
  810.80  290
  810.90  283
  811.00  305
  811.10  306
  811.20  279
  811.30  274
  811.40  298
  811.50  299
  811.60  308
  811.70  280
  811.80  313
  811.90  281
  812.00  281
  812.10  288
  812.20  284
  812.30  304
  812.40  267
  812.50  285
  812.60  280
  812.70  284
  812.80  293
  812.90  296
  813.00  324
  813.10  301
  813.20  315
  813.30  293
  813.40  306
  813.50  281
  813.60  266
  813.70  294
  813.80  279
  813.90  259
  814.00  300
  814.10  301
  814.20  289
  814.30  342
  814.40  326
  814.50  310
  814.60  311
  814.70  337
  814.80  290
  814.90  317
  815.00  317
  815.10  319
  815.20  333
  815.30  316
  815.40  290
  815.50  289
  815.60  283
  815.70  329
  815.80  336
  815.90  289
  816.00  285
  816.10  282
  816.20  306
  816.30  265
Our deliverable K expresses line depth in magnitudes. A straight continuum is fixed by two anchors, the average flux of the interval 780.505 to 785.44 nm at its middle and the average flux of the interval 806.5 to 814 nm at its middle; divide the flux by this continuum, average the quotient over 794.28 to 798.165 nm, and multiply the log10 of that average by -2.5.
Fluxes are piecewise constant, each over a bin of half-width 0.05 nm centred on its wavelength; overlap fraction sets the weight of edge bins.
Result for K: 0.013 mag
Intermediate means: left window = 304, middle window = 297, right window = 297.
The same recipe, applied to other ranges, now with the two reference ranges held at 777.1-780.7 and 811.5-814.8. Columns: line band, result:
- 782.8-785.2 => 0.03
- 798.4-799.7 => 0.03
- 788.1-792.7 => 0.02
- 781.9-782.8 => -0.03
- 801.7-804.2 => 0.01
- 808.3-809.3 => 0.03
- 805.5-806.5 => 0.01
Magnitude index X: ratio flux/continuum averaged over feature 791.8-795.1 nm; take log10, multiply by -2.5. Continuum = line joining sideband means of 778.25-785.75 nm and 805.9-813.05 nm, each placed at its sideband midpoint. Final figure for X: 0.04 mag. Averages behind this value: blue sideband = 304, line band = 291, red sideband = 299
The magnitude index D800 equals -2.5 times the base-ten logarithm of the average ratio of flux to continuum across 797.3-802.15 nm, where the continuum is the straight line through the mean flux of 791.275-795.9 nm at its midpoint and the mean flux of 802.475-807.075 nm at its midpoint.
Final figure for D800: 0.01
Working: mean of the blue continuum 296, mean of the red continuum 296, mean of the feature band 294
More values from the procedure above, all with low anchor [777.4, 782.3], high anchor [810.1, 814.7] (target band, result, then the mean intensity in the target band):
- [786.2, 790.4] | 0.02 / 299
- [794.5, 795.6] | 0.05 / 288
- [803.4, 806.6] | 0.02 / 292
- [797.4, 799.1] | 0.05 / 286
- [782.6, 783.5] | 0.05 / 291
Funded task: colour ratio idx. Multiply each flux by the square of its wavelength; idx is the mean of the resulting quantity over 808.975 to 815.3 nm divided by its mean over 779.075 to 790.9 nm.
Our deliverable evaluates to 1.06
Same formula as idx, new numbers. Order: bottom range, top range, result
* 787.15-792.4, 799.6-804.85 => 1.04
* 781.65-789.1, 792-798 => 1.01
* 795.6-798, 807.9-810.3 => 1.02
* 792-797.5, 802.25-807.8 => 1.02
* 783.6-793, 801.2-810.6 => 1.04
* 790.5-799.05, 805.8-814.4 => 1.04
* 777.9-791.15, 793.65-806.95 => 1.02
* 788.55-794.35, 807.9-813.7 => 1.04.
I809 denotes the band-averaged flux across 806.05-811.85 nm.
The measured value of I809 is 302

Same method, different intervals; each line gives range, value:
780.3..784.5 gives 304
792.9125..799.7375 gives 295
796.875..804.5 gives 297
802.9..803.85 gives 304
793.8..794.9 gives 288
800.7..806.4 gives 295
